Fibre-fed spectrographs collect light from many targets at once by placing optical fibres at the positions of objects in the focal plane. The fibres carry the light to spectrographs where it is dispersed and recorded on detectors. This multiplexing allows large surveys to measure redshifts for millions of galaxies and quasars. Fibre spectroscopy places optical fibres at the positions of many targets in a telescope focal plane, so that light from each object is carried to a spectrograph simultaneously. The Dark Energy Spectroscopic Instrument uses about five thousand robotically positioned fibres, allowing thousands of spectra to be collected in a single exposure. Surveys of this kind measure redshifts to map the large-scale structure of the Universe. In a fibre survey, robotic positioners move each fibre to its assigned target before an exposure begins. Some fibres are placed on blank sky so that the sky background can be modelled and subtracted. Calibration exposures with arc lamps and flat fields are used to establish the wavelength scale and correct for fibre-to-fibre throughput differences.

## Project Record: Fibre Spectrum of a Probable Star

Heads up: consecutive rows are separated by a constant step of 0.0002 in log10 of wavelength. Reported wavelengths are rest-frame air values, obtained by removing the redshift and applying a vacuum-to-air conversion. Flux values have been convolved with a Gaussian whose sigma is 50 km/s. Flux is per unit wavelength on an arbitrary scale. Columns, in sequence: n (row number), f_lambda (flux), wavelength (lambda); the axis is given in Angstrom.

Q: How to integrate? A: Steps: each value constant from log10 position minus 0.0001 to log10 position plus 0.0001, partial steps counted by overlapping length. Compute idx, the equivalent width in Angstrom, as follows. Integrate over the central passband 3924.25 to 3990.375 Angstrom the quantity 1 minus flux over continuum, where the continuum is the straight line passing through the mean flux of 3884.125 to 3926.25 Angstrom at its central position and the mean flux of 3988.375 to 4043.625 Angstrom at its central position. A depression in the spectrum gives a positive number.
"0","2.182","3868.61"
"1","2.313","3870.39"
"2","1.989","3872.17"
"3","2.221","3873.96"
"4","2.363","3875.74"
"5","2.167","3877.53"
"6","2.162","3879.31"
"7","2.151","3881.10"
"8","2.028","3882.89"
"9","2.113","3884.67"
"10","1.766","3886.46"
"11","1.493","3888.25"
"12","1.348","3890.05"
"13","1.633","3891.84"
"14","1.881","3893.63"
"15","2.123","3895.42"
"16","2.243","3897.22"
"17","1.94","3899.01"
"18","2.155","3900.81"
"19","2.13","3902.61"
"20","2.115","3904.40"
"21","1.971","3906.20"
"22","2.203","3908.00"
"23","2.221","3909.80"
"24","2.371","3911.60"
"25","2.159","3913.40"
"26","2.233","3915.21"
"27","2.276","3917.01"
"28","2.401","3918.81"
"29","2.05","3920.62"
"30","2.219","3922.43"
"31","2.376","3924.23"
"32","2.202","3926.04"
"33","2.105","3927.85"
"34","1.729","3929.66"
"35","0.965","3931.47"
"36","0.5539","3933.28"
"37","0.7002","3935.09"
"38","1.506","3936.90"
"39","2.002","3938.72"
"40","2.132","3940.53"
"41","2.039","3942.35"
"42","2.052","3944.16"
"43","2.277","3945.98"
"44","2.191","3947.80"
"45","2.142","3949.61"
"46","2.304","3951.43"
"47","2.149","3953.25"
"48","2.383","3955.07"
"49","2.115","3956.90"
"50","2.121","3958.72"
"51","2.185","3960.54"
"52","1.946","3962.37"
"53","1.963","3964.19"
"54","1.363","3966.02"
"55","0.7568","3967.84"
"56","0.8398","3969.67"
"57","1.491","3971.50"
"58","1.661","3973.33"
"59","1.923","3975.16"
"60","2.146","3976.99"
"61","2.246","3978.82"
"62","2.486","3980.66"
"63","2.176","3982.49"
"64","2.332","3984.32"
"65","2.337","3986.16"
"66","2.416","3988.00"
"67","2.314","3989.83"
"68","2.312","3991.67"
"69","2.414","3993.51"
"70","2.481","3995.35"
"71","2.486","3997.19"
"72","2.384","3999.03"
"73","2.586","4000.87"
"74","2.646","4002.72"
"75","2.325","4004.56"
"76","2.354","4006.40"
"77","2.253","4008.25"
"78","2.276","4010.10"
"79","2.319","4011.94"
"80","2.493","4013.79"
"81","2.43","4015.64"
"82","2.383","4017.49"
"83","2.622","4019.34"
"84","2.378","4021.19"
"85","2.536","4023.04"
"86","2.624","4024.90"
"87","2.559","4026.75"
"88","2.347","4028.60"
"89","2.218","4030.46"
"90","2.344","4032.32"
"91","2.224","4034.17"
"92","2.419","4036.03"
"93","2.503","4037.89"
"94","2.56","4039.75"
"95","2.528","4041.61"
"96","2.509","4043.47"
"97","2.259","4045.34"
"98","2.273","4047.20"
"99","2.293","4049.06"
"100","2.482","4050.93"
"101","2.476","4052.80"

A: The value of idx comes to 10.0 Angstrom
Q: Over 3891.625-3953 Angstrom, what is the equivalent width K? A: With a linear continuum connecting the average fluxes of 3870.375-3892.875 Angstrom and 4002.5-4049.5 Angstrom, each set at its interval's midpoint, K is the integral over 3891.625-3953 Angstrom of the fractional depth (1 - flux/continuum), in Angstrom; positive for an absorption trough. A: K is 2.8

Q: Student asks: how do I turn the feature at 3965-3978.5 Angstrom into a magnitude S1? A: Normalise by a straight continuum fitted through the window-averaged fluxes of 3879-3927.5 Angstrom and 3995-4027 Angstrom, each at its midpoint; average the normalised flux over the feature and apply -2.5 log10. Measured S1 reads 0.48 mag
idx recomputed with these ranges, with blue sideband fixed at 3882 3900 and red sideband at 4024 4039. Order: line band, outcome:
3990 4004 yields -1.2 Angstrom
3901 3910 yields -1.0 Angstrom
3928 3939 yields 4.2 Angstrom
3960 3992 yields 3.9 Angstrom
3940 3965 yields -0.5 Angstrom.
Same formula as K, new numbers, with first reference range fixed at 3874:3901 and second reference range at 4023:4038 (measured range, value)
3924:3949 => 4.26 Angstrom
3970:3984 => 1.65 Angstrom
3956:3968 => 1.95 Angstrom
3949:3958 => -0.19 Angstrom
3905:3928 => -1.72 Angstrom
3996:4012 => -0.57 Angstrom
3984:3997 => -0.53 Angstrom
